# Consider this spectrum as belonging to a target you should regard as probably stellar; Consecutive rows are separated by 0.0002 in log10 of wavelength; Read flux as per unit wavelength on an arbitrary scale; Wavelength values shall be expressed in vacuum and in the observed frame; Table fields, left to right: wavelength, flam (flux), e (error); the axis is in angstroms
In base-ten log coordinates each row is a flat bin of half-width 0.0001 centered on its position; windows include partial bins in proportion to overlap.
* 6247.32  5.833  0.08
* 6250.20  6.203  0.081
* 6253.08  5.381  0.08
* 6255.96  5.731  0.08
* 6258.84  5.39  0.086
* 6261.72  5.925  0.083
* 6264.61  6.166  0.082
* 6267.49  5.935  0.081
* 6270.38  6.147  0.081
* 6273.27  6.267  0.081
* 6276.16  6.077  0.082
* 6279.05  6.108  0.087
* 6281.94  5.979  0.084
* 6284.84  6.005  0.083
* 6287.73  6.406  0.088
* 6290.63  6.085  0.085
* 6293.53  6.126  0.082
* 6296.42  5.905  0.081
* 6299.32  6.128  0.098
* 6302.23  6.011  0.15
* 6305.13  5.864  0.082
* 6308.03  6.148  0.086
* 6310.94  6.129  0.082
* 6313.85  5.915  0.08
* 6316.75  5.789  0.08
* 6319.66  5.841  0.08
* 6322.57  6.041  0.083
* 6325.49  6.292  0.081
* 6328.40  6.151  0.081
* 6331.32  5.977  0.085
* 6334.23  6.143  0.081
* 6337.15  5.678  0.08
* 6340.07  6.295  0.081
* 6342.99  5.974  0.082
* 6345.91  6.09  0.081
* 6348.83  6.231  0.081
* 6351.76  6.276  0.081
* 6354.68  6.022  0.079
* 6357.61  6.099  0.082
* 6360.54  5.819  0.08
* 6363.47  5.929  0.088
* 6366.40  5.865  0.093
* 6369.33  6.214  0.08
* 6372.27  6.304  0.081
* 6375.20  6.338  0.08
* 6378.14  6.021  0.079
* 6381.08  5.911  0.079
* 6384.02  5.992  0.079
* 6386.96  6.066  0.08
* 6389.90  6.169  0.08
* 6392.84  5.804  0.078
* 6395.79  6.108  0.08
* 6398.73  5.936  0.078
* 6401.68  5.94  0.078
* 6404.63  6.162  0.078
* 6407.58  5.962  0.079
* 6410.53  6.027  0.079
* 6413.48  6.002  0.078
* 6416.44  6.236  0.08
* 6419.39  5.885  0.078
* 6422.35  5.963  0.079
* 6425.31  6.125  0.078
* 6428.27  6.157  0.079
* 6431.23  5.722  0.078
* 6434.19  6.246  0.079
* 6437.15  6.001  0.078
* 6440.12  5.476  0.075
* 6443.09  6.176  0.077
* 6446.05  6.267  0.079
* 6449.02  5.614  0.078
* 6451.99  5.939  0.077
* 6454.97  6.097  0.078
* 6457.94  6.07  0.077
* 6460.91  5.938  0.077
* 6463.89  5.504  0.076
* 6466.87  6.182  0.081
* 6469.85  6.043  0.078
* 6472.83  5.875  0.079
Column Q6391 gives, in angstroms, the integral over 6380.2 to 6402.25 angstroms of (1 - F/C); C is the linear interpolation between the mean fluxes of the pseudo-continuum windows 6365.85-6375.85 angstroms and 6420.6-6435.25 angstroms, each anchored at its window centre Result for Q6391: 0.5 angstroms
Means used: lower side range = 6.2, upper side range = 6.03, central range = 6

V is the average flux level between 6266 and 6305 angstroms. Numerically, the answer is 6.08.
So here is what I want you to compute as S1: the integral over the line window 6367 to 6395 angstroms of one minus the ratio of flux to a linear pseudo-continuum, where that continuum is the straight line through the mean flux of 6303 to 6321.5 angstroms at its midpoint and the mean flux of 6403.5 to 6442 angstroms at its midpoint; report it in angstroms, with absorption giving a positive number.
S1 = -0.5 angstroms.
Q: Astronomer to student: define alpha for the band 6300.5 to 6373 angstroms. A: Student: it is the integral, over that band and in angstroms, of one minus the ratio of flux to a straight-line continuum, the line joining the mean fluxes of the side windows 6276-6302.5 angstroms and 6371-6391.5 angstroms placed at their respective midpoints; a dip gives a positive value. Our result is 0.7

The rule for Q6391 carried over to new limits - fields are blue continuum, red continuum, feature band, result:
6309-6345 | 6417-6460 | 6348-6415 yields -0.51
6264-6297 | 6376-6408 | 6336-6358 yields -0.14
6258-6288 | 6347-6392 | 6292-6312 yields 0.02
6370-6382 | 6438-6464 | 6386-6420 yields 0.24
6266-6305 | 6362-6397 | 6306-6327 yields 0.20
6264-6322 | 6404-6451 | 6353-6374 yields -0.07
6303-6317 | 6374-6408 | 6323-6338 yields -0.15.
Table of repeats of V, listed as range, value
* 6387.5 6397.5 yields 6.03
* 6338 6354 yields 6.15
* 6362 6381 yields 6.1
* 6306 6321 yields 5.96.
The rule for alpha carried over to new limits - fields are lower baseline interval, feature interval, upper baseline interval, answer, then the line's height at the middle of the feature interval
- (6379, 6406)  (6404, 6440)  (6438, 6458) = -0.3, 5.97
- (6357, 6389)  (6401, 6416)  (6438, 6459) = -0.1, 6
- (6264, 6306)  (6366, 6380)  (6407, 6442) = -0.3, 6.02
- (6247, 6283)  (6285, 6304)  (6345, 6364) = -0.4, 5.98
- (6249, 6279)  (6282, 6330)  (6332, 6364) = -0.5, 5.99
